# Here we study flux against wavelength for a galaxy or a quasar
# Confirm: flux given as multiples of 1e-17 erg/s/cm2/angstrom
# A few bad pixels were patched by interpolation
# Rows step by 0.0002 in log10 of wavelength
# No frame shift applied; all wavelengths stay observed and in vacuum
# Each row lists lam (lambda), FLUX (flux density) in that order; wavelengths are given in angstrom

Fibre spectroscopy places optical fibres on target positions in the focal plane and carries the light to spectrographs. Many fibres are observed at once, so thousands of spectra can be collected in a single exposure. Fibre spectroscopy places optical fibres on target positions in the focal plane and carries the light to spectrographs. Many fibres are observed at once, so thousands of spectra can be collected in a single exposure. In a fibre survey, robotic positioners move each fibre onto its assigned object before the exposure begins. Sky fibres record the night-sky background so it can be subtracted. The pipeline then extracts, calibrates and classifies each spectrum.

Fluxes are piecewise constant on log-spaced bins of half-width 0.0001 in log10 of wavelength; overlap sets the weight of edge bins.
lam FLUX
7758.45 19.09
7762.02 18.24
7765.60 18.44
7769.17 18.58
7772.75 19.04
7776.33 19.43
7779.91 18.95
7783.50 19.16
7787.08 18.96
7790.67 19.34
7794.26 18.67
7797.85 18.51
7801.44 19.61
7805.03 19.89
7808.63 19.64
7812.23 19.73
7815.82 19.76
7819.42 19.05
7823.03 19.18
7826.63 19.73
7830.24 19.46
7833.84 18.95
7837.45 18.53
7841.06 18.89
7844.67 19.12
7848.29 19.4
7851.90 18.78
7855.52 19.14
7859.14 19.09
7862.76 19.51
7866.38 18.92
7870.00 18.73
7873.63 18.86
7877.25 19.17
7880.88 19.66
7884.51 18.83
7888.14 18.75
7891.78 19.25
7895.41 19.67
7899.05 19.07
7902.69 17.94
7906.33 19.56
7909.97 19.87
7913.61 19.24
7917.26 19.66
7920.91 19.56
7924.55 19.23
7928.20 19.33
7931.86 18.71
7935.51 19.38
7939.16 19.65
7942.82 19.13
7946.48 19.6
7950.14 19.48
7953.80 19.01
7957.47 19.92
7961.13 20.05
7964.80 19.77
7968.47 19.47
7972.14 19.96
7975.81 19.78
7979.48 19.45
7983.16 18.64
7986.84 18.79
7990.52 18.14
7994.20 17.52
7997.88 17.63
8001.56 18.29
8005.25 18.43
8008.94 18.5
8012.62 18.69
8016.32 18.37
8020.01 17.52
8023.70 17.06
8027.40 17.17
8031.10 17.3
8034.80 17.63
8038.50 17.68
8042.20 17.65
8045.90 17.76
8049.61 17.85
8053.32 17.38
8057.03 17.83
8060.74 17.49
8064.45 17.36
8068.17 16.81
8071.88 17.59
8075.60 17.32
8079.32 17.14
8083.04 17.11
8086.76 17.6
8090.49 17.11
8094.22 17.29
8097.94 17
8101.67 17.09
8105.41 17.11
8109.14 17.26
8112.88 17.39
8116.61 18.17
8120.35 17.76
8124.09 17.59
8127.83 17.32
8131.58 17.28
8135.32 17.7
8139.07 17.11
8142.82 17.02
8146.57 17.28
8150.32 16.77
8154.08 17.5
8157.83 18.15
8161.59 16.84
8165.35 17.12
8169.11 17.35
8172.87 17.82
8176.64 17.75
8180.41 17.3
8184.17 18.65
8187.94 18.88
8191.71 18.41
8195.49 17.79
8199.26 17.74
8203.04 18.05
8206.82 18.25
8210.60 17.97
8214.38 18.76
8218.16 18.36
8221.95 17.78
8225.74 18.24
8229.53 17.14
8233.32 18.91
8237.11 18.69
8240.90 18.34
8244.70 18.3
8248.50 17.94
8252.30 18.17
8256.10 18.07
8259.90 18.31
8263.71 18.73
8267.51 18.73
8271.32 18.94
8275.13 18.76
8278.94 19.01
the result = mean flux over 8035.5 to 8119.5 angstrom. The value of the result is 17.4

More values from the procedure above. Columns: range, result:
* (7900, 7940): 19.3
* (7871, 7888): 19.1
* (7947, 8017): 19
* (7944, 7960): 19.5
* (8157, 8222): 17.9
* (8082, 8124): 17.4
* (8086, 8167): 17.3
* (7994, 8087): 17.6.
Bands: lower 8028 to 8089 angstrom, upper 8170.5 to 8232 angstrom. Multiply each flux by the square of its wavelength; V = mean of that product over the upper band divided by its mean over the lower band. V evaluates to 1.1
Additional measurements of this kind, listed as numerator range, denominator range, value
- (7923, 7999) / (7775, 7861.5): 1.04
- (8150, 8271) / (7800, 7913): 1.03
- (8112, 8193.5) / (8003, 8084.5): 1.03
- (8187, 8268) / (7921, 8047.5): 1.04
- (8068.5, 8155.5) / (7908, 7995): 0.93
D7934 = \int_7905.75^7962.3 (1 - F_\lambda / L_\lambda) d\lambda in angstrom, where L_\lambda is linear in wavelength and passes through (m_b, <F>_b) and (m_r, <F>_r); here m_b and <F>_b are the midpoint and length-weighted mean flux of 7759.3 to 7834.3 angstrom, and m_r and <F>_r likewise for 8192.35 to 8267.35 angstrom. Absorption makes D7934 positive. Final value -1.8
